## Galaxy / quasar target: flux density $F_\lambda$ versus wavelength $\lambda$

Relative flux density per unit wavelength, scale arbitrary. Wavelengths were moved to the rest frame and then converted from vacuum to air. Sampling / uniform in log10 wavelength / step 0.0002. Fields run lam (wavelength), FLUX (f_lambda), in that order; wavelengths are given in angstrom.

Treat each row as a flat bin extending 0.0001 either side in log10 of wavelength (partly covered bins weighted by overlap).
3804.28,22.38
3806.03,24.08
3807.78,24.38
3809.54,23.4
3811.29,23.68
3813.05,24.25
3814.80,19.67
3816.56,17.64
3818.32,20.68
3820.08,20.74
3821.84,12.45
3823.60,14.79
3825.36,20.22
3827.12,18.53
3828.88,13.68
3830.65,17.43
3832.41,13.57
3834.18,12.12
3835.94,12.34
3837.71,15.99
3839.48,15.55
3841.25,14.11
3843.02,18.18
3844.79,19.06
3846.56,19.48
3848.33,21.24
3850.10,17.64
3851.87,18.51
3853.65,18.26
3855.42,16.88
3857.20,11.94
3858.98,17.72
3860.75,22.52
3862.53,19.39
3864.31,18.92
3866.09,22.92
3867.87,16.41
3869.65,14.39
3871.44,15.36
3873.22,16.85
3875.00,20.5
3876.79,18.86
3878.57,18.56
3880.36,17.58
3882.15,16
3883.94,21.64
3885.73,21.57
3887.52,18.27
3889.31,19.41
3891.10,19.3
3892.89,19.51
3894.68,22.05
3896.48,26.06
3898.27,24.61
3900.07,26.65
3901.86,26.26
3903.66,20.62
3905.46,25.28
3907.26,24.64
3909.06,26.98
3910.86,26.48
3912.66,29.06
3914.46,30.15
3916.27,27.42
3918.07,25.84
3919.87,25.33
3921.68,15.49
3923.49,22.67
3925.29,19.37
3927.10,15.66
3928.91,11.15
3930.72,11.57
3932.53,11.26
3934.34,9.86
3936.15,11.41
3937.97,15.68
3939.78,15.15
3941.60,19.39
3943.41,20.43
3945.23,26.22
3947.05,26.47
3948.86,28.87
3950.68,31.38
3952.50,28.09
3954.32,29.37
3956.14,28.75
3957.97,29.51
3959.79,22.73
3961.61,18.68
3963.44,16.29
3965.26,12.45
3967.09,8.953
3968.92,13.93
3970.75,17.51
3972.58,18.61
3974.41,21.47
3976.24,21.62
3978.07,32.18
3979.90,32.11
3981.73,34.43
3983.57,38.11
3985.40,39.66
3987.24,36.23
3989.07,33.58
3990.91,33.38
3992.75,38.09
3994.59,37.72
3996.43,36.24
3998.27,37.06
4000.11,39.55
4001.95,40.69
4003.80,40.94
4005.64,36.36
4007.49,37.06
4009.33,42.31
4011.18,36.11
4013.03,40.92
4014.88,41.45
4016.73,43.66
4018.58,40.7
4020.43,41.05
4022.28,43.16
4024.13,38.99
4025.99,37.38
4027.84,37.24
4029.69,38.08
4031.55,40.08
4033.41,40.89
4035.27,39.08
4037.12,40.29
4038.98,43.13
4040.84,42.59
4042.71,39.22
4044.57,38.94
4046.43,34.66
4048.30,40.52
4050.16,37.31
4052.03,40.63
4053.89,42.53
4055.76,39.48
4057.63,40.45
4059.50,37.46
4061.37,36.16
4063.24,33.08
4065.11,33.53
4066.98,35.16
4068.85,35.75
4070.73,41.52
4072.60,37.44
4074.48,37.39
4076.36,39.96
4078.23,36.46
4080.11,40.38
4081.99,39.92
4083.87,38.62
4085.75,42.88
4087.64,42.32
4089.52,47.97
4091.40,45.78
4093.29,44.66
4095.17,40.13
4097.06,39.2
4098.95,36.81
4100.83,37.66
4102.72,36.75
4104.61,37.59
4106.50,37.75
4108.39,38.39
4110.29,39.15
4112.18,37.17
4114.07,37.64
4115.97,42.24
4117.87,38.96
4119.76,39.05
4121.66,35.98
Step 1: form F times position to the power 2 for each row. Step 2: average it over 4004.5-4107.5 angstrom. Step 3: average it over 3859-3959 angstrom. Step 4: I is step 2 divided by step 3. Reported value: 1.99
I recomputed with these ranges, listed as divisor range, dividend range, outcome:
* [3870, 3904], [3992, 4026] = 2.06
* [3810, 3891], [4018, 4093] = 2.44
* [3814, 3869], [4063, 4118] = 2.56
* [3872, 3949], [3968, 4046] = 1.84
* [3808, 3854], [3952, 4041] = 2.04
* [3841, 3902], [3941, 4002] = 1.52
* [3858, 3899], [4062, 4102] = 2.24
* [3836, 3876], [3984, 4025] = 2.37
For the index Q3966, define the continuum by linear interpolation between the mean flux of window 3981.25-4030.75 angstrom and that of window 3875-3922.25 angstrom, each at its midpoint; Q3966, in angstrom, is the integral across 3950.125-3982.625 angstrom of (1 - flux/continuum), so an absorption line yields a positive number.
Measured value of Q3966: 9.5 angstrom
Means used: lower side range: 22.8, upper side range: 38.6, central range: 23.1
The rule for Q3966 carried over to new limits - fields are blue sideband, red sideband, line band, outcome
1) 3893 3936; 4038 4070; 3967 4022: -4.78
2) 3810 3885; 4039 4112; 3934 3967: 7.06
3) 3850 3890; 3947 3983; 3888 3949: -0.92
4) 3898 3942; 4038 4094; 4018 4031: -2.05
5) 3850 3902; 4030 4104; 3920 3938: 7.26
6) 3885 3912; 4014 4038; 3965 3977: 5.99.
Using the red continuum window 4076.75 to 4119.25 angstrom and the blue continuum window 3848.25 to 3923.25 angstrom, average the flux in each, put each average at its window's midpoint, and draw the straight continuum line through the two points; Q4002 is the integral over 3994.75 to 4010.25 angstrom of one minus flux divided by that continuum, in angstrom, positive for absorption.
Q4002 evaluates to -3.6 angstrom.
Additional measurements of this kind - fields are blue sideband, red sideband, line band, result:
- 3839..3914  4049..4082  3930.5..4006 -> 7.6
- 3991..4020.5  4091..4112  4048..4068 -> 0.7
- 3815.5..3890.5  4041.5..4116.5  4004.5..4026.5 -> -4.7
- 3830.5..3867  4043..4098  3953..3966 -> 2.5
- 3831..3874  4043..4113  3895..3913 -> -2.7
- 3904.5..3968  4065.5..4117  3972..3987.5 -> -2.3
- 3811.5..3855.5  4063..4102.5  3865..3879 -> 1.9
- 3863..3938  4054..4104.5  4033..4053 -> -2.5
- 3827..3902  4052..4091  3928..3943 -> 7.1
